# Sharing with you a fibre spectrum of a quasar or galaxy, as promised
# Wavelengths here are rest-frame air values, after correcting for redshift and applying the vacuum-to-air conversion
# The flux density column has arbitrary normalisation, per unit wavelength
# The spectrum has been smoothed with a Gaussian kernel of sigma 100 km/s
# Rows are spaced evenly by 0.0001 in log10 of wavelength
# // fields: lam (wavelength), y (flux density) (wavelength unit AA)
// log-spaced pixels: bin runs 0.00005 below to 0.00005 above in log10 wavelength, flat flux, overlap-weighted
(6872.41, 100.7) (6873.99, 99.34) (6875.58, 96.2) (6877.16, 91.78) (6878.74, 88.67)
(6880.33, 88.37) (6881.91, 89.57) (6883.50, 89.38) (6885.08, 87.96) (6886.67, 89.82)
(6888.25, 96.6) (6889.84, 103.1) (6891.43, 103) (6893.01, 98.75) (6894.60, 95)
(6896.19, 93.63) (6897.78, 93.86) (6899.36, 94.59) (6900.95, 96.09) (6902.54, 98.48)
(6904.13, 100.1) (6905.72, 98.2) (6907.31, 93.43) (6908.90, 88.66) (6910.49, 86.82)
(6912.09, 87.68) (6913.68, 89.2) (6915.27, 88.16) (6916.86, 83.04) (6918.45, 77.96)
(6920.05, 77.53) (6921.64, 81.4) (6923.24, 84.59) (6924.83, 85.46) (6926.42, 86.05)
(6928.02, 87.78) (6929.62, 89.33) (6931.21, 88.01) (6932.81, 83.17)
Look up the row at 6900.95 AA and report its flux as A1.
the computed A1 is 96.09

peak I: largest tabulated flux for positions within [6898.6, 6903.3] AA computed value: 98.48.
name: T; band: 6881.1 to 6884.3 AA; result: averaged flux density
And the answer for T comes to 89.6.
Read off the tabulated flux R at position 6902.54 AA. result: 98.48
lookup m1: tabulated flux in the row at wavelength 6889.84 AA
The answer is 103.1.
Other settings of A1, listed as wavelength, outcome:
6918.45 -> 77.96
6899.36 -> 94.59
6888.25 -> 96.6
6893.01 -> 98.75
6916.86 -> 83.04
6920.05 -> 77.53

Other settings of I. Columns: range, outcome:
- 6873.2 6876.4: 99.34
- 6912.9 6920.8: 89.2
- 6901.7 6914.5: 100.1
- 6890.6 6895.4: 103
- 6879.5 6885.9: 89.57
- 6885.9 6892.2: 103.1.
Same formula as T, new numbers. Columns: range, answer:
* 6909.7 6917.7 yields 86.9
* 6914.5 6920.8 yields 81.7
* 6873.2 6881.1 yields 92.8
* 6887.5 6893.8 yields 100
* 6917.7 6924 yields 80.2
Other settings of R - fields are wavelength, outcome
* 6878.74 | 88.67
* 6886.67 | 89.82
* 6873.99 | 99.34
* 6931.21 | 88.01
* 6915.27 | 88.16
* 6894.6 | 95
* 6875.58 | 96.2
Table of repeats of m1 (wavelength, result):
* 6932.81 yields 83.17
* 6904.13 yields 100.1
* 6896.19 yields 93.63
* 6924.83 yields 85.46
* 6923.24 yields 84.59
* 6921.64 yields 81.4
